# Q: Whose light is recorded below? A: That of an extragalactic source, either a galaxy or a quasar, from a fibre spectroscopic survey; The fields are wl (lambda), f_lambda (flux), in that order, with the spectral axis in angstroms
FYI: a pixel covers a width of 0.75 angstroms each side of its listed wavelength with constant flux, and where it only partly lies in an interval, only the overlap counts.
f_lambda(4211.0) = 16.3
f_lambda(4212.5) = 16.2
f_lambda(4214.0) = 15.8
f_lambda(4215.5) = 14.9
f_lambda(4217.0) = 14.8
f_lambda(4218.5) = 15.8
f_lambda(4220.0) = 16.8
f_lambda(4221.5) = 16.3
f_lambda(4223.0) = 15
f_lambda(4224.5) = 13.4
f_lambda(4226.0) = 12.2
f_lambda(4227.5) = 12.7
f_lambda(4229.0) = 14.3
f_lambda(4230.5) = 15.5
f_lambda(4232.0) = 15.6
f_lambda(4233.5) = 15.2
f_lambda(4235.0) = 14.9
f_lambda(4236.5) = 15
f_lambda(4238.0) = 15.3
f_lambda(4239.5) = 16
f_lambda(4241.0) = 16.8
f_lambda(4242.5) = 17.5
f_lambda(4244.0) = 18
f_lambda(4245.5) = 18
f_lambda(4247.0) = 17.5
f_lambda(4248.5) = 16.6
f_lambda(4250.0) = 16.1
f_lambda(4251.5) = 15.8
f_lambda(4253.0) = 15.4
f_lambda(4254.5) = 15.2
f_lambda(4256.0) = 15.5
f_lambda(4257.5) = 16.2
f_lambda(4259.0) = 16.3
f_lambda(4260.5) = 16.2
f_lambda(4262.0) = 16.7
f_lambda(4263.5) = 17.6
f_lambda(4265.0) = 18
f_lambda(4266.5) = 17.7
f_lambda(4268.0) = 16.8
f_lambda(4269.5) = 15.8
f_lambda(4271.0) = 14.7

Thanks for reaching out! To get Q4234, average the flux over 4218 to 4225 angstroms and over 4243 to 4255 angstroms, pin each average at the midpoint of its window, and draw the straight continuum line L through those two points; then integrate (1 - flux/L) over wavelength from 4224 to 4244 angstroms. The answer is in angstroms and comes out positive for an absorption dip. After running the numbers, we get 1.2 angstroms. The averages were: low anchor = 15.5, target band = 15.1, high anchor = 16.6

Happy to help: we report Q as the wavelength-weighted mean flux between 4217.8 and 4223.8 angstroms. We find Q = 16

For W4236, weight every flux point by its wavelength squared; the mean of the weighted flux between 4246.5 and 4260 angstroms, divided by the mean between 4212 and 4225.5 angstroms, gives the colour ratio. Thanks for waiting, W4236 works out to 1.1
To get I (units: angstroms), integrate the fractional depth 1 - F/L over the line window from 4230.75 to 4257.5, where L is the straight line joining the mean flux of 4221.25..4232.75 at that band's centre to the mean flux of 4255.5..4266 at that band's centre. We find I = -1.1 angstroms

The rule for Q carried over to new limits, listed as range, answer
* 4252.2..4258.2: 15.6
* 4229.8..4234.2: 15.4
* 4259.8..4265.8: 17.1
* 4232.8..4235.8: 15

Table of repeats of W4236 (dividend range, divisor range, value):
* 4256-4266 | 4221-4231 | 1.21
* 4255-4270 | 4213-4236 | 1.14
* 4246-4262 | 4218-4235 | 1.11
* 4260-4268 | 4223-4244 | 1.16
